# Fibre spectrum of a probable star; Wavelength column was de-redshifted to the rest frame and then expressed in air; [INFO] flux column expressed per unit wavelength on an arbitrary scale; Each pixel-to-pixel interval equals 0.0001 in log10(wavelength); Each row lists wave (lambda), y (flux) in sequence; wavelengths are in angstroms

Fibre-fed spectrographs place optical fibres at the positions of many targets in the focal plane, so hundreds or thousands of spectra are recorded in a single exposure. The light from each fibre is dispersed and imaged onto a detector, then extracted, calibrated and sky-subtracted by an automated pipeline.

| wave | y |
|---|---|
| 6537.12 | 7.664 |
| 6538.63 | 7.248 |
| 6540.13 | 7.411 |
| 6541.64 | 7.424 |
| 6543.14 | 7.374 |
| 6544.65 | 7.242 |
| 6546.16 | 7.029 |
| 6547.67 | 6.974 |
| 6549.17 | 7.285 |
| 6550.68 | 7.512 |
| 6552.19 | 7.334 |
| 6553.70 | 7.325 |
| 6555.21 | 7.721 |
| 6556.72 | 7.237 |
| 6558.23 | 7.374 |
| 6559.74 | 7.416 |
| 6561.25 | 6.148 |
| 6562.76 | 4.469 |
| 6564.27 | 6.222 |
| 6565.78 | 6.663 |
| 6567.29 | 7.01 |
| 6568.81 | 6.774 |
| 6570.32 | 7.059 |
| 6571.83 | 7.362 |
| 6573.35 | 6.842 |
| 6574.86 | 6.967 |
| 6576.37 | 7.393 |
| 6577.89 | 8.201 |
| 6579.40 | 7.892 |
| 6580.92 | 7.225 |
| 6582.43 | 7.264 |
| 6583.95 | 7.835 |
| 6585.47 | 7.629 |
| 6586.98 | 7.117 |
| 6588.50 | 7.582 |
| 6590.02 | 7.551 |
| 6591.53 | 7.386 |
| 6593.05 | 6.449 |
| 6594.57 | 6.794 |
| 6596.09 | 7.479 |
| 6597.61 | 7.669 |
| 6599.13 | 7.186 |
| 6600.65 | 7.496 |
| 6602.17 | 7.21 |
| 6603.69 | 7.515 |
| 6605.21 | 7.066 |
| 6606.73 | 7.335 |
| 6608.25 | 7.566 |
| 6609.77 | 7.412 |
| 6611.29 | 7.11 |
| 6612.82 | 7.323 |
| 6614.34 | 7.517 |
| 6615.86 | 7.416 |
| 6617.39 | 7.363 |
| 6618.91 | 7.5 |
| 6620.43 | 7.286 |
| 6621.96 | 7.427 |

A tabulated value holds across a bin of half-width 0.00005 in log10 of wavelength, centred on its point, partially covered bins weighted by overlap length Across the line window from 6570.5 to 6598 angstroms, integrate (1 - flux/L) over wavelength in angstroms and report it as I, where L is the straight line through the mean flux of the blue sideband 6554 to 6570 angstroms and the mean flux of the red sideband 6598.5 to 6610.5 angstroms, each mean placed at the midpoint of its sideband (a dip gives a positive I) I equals -1.2 angstroms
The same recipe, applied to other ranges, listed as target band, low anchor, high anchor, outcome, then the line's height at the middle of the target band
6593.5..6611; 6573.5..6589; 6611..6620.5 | 0.2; 7.42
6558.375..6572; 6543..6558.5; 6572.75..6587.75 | 1.5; 7.37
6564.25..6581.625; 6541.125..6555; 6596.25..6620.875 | 0.4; 7.33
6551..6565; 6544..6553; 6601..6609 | 0.8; 7.25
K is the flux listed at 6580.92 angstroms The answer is 7.225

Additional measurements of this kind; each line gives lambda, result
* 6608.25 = 7.566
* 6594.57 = 6.794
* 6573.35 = 6.842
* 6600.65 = 7.496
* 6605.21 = 7.066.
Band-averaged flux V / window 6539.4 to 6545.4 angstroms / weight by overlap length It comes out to 7.36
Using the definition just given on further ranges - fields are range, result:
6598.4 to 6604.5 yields 7.35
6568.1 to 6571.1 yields 6.94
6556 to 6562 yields 7.04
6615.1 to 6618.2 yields 7.39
